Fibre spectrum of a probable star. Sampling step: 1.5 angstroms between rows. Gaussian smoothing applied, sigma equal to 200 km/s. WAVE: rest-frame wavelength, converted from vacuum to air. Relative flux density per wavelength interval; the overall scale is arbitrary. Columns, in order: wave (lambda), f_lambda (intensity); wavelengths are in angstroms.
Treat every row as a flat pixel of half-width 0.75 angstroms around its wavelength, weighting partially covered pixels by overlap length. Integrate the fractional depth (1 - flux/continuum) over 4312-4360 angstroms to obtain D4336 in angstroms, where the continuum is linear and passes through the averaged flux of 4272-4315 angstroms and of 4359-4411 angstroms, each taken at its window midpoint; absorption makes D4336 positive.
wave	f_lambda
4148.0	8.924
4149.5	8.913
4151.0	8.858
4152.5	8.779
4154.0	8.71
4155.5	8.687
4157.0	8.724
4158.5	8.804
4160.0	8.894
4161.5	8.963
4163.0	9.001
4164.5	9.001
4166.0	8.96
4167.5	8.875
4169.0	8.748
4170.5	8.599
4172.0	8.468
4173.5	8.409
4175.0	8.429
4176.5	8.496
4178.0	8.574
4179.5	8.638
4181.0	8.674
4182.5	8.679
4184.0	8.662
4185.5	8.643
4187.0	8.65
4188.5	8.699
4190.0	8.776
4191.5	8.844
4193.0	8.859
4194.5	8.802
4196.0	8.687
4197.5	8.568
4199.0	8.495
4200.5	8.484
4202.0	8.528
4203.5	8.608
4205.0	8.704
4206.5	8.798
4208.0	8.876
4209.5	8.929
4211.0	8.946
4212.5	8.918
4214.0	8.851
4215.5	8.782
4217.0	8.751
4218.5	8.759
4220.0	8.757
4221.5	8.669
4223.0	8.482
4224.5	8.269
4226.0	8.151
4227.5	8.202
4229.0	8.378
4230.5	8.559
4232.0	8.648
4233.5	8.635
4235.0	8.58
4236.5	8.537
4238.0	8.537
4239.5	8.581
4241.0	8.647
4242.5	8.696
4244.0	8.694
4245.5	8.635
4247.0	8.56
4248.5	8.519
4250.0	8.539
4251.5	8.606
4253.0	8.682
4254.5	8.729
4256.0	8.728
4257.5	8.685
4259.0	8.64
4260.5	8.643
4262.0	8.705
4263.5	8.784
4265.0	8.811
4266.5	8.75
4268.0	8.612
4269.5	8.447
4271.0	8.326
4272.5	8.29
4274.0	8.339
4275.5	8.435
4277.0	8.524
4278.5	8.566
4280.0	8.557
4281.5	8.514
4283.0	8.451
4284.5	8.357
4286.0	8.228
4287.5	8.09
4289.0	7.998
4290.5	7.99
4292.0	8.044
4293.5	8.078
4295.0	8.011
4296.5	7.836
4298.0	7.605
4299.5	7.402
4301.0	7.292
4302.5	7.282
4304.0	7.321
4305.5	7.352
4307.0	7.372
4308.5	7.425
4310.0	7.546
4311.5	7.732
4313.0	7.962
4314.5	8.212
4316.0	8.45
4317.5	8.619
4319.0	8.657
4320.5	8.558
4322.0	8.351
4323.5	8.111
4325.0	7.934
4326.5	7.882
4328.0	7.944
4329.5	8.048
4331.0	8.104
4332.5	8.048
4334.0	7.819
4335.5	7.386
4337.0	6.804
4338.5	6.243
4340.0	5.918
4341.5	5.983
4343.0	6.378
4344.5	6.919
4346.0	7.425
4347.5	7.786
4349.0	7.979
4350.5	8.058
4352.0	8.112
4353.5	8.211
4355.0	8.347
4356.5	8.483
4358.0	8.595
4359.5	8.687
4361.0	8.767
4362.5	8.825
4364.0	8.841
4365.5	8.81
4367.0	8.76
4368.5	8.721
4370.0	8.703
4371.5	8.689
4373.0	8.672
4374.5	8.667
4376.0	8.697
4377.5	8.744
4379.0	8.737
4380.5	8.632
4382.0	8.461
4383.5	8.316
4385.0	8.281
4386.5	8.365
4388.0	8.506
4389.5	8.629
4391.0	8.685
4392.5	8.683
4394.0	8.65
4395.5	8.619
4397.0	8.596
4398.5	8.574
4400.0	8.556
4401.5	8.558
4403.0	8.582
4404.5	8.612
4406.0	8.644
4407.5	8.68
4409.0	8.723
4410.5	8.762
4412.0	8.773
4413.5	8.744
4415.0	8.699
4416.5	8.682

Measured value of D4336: 2.7 angstroms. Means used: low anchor 7.96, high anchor 8.64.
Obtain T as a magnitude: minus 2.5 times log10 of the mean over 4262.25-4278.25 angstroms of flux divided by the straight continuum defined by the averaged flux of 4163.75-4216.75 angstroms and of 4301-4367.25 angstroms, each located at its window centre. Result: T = -0.040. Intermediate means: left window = 8.7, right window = 7.85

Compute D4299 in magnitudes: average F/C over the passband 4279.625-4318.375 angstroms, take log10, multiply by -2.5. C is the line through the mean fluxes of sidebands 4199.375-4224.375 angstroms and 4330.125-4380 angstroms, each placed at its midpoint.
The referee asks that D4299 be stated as 0.05 mag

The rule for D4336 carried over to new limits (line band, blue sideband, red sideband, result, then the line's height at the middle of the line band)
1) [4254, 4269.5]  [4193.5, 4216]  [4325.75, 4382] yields -0.4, 8.47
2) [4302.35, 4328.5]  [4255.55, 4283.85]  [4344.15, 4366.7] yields 1.5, 8.42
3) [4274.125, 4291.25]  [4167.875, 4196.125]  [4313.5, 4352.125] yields -0.7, 8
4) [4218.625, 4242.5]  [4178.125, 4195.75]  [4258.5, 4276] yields 0.3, 8.63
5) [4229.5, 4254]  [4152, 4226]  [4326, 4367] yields -0.6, 8.41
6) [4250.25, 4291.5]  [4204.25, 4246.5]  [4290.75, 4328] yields -1.3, 8.23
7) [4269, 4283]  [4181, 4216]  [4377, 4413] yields 0.4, 8.68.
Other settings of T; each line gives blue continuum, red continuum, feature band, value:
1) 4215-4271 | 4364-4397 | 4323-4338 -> 0.111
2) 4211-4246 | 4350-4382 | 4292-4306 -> 0.134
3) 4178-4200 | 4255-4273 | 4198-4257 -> 0.003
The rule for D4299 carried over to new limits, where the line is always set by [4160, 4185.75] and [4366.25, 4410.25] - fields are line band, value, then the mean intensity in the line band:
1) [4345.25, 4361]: 0.06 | 8.2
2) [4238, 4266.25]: 0.00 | 8.66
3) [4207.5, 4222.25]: -0.02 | 8.82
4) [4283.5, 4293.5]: 0.07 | 8.12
